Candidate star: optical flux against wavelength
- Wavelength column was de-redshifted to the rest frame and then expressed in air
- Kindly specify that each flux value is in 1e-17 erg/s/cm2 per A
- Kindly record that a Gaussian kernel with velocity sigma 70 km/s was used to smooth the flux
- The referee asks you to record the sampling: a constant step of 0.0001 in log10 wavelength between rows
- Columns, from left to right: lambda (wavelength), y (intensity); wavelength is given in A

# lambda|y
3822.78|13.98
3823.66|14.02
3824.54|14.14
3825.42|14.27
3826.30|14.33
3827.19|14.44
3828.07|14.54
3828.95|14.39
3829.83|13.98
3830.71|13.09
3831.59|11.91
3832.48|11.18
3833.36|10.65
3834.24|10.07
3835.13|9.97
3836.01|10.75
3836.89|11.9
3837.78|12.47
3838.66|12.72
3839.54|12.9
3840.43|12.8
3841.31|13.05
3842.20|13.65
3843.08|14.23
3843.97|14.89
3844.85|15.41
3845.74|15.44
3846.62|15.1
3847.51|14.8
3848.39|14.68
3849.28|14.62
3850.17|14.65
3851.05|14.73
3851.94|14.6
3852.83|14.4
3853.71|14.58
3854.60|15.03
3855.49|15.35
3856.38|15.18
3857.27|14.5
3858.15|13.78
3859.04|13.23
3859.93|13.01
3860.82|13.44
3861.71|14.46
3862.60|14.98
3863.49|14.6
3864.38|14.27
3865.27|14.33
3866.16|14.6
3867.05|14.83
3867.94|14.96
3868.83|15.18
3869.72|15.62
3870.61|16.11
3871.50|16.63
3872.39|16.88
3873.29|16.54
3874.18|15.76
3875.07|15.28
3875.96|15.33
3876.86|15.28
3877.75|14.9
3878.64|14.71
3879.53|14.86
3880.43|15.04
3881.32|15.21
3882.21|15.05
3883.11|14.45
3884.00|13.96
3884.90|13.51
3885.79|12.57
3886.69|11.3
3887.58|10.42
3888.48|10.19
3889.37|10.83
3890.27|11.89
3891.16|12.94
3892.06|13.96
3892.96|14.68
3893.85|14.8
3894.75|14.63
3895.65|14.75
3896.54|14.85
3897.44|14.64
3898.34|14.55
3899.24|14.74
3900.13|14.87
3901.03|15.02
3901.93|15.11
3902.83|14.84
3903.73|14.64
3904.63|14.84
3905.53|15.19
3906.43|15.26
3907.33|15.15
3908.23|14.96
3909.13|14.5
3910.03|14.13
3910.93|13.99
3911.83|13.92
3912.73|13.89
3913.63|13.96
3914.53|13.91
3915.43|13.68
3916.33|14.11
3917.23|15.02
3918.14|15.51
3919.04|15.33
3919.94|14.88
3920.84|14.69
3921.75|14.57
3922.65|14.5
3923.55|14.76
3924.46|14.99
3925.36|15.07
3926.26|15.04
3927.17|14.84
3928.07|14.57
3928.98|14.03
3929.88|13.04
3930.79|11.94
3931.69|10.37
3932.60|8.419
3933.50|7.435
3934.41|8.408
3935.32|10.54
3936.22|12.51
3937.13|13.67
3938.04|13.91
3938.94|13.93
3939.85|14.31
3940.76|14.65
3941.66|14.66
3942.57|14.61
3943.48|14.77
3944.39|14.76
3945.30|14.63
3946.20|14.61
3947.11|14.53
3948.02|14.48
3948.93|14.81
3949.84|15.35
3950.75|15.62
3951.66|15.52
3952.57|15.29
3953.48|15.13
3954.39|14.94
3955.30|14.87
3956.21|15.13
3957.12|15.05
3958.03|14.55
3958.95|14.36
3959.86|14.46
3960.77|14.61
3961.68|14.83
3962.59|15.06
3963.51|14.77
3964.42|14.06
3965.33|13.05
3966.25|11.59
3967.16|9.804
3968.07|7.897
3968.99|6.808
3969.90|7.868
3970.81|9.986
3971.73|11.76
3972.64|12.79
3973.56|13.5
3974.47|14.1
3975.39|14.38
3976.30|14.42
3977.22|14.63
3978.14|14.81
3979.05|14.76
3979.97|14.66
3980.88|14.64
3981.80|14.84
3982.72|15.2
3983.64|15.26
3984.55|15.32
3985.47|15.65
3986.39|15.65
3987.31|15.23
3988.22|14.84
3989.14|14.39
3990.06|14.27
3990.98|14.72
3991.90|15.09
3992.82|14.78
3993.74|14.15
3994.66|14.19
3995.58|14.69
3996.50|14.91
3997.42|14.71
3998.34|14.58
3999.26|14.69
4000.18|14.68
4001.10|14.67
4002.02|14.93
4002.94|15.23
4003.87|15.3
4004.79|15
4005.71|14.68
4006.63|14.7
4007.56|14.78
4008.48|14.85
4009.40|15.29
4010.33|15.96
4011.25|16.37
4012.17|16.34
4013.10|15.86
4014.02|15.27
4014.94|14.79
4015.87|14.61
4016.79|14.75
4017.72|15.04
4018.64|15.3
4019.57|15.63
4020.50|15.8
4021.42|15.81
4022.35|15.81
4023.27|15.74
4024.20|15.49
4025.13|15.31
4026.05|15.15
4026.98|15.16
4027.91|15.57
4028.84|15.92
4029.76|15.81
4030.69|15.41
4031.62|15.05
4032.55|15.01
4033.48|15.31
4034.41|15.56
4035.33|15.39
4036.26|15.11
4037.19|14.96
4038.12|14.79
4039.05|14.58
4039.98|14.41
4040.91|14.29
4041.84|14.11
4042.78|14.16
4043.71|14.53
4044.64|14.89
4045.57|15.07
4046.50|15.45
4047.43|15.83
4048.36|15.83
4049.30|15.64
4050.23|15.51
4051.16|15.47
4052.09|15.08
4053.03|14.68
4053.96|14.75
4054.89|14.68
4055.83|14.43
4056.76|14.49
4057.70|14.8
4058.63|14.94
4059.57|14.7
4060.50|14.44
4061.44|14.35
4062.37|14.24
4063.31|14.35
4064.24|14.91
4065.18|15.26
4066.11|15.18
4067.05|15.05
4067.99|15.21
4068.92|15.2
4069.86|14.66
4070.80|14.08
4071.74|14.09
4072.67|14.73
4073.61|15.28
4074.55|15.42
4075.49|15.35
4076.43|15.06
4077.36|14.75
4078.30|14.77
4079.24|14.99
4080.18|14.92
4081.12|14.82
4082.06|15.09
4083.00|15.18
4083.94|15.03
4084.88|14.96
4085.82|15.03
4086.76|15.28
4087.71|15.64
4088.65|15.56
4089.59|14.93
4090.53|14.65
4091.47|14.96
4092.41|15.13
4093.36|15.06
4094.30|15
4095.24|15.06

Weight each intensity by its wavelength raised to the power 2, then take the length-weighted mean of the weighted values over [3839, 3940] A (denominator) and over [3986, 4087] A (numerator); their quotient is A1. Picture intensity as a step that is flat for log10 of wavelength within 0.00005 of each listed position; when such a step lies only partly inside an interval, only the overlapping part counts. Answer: 1.14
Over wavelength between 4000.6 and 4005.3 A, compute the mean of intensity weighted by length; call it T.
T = 15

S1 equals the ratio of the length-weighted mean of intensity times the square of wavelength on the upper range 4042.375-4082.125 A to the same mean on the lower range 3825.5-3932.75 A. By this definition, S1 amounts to 1.2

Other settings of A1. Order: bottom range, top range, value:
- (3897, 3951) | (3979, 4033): 1.12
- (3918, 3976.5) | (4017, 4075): 1.17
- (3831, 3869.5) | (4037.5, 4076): 1.20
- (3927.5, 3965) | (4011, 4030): 1.16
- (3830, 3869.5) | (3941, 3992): 1.08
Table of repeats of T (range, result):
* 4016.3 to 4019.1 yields 15.1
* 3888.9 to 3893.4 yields 12.8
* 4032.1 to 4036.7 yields 15.3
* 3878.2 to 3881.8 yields 15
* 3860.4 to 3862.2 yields 14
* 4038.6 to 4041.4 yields 14.4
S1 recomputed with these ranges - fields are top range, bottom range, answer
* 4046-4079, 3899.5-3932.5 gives 1.12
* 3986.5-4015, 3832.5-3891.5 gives 1.15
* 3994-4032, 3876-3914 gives 1.14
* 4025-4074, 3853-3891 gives 1.14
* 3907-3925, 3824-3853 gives 1.12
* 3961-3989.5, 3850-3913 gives 0.98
